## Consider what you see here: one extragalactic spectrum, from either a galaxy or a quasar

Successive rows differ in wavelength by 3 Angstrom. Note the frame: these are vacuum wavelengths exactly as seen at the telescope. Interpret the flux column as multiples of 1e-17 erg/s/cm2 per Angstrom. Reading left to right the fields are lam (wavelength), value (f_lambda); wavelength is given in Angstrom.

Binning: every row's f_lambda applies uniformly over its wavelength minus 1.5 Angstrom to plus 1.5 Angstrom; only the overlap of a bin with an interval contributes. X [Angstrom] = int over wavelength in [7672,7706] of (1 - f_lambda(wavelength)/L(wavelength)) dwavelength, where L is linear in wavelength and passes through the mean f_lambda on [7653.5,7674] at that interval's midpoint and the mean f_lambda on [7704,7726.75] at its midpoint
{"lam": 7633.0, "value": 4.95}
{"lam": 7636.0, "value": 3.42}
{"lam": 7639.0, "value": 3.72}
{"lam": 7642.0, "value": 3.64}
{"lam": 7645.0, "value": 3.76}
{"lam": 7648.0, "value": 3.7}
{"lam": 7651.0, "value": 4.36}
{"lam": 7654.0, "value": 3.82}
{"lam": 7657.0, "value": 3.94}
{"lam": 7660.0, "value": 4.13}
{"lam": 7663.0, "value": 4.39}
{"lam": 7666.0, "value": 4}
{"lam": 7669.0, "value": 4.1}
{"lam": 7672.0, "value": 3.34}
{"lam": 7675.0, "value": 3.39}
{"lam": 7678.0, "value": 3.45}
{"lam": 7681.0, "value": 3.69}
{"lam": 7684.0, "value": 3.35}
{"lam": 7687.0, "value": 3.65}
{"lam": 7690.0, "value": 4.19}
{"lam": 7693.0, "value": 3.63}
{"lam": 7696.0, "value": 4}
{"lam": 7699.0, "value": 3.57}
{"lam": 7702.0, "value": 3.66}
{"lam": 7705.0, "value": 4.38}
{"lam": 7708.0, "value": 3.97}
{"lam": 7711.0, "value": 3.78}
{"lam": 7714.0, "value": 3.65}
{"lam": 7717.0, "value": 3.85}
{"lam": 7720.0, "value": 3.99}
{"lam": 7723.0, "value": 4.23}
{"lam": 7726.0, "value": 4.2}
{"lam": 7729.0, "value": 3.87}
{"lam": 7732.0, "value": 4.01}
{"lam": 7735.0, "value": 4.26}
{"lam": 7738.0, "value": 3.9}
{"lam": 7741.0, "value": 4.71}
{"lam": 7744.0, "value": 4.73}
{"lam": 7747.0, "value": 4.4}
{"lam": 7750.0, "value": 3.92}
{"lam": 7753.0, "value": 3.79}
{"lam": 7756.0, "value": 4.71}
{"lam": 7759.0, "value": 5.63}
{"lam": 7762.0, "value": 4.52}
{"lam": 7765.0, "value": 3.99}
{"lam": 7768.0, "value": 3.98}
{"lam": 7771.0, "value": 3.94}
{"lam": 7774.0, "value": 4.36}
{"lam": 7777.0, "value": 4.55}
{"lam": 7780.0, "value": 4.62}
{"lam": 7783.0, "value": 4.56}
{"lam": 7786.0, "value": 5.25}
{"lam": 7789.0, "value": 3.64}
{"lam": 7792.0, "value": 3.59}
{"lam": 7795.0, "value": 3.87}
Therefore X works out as 2.36 Angstrom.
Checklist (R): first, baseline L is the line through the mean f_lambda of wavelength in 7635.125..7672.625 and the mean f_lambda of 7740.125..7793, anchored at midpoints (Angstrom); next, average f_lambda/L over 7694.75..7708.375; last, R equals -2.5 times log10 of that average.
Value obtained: 0.05 mag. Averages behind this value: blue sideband 3.89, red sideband 4.39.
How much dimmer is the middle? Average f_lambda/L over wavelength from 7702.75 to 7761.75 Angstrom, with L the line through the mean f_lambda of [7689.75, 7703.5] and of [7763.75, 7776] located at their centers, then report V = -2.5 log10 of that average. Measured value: -0.074 mag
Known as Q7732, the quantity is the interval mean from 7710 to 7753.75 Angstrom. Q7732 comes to 4.09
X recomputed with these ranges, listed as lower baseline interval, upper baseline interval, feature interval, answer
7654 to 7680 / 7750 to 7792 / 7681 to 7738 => 2.3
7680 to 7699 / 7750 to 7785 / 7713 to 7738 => 0.3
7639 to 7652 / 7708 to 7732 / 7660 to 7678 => 0.1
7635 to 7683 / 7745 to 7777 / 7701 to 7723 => 0.8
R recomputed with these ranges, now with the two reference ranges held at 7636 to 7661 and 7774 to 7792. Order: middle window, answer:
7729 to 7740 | 0.042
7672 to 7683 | 0.145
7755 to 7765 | -0.116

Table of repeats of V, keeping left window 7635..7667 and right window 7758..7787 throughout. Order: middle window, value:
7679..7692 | 0.10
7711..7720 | 0.12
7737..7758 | 0.01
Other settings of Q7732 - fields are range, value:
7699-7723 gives 3.9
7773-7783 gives 4.53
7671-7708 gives 3.71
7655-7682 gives 3.83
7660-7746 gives 3.93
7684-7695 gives 3.77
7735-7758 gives 4.33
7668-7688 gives 3.55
